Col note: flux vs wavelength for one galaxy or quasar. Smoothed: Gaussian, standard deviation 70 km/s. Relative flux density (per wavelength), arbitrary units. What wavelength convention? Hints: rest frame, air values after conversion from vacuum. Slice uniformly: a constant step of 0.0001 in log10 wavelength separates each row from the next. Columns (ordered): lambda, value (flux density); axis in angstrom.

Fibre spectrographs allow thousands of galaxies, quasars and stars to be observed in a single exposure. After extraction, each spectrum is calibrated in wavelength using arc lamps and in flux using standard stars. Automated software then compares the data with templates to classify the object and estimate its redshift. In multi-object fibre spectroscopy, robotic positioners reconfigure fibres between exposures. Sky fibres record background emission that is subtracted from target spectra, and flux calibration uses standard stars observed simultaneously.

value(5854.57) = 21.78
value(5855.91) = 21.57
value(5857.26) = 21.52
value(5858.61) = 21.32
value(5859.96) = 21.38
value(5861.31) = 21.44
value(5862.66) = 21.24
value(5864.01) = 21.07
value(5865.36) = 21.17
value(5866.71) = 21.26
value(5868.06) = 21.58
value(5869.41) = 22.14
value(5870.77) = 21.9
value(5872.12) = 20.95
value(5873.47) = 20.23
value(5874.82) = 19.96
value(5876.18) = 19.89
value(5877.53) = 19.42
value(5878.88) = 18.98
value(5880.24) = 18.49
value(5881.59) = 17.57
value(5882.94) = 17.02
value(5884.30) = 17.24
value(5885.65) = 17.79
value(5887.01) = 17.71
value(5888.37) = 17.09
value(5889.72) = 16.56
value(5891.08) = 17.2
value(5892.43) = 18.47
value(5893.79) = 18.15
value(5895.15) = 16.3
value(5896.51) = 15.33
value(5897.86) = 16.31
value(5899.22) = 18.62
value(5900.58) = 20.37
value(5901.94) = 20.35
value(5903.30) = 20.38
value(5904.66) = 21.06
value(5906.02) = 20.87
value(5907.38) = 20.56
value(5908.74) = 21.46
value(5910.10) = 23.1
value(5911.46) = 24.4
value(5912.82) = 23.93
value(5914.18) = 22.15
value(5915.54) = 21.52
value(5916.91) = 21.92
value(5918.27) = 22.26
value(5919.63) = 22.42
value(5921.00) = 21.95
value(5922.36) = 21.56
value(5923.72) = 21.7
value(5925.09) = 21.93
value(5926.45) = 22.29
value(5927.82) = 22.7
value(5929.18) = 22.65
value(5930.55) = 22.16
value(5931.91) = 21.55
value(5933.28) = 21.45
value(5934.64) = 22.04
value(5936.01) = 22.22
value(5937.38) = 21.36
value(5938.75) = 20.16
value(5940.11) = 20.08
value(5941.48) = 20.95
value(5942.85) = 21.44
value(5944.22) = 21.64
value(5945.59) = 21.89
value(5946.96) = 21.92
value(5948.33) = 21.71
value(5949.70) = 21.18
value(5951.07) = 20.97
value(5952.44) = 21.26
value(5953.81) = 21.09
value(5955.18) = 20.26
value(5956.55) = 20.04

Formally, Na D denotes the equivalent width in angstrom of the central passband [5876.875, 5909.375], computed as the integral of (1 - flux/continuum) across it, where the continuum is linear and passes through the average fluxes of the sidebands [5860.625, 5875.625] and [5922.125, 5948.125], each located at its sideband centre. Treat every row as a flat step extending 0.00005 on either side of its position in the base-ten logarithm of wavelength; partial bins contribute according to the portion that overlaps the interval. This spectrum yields 4.4 angstrom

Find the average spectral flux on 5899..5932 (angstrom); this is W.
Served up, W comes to 21.8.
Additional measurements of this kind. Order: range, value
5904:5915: 22.2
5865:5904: 18.9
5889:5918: 20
